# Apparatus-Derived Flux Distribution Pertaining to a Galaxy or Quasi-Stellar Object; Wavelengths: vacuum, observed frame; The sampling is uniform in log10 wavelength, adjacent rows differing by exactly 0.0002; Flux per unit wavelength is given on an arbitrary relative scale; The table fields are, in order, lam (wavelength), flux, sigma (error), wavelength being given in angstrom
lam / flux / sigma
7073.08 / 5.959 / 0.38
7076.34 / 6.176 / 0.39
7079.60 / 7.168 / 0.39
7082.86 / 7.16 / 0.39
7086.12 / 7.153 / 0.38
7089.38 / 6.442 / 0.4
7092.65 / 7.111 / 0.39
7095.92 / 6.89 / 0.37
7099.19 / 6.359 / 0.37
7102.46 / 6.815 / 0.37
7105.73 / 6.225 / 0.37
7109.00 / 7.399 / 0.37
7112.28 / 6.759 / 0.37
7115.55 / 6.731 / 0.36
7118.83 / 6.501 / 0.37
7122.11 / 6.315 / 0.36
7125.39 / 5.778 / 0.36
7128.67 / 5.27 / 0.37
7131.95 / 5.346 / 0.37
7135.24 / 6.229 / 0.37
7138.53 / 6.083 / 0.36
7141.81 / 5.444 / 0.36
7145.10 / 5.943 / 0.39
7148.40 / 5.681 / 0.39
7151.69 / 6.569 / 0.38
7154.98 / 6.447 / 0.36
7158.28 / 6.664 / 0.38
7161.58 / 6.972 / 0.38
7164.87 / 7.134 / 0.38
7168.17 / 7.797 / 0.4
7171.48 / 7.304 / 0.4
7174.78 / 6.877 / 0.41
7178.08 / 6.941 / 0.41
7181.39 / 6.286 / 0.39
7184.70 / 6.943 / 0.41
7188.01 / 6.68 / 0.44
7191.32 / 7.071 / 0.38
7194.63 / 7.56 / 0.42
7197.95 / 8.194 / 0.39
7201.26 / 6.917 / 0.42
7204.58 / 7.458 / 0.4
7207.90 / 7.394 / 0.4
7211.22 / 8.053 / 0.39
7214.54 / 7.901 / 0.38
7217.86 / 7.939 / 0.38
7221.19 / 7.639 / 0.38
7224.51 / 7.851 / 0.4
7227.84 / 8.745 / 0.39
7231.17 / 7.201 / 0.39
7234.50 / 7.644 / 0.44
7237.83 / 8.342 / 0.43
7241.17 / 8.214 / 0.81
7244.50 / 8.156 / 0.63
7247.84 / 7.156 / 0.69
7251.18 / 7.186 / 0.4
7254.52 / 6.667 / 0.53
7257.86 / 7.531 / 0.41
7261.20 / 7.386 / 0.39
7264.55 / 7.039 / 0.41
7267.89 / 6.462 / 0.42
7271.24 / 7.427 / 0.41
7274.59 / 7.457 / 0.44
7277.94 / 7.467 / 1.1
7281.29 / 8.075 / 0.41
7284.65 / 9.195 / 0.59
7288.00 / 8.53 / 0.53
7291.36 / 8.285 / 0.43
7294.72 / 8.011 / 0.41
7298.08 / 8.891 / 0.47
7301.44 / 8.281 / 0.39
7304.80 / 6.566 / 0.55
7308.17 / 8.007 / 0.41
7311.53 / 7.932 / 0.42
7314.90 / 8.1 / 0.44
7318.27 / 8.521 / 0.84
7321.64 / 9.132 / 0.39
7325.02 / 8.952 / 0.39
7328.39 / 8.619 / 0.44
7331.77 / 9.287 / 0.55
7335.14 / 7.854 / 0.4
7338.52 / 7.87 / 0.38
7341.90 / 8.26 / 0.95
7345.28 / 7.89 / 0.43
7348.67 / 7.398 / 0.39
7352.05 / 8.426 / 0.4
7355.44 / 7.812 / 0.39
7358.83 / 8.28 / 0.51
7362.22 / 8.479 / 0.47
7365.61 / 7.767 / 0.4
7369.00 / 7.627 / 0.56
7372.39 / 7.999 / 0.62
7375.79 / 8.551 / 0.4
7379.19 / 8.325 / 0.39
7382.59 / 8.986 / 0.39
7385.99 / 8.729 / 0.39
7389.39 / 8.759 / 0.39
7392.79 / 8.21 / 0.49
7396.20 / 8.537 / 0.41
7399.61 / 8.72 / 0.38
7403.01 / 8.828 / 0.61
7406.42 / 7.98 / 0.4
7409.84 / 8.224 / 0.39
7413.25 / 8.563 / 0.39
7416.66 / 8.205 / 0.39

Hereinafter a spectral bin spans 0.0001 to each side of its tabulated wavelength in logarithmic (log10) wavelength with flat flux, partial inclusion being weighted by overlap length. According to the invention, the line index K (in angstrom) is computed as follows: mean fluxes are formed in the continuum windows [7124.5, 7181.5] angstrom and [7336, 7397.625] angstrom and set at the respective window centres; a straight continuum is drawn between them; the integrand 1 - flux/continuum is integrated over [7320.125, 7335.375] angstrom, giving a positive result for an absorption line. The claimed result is -1.9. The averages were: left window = 6.39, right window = 8.21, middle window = 8.85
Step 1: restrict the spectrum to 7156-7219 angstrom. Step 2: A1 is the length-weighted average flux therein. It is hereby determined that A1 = 7.25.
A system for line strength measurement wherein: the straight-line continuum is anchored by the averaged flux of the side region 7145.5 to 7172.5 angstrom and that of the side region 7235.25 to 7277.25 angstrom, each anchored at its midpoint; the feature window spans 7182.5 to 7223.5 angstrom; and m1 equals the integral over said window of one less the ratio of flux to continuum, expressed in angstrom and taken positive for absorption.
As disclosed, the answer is -2.33 angstrom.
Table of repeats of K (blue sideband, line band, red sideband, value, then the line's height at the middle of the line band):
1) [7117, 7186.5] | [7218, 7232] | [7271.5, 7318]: -1.3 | 7.25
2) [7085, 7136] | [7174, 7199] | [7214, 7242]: 1.2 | 7.41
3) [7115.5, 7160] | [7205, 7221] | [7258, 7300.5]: -1.8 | 7.01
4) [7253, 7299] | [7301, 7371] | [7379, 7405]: 0.5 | 8.21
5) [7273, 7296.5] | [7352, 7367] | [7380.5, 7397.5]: 0.7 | 8.5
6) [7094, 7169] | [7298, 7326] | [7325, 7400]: -1.2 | 7.88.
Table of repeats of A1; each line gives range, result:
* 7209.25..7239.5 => 7.92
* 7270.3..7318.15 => 8.04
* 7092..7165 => 6.35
